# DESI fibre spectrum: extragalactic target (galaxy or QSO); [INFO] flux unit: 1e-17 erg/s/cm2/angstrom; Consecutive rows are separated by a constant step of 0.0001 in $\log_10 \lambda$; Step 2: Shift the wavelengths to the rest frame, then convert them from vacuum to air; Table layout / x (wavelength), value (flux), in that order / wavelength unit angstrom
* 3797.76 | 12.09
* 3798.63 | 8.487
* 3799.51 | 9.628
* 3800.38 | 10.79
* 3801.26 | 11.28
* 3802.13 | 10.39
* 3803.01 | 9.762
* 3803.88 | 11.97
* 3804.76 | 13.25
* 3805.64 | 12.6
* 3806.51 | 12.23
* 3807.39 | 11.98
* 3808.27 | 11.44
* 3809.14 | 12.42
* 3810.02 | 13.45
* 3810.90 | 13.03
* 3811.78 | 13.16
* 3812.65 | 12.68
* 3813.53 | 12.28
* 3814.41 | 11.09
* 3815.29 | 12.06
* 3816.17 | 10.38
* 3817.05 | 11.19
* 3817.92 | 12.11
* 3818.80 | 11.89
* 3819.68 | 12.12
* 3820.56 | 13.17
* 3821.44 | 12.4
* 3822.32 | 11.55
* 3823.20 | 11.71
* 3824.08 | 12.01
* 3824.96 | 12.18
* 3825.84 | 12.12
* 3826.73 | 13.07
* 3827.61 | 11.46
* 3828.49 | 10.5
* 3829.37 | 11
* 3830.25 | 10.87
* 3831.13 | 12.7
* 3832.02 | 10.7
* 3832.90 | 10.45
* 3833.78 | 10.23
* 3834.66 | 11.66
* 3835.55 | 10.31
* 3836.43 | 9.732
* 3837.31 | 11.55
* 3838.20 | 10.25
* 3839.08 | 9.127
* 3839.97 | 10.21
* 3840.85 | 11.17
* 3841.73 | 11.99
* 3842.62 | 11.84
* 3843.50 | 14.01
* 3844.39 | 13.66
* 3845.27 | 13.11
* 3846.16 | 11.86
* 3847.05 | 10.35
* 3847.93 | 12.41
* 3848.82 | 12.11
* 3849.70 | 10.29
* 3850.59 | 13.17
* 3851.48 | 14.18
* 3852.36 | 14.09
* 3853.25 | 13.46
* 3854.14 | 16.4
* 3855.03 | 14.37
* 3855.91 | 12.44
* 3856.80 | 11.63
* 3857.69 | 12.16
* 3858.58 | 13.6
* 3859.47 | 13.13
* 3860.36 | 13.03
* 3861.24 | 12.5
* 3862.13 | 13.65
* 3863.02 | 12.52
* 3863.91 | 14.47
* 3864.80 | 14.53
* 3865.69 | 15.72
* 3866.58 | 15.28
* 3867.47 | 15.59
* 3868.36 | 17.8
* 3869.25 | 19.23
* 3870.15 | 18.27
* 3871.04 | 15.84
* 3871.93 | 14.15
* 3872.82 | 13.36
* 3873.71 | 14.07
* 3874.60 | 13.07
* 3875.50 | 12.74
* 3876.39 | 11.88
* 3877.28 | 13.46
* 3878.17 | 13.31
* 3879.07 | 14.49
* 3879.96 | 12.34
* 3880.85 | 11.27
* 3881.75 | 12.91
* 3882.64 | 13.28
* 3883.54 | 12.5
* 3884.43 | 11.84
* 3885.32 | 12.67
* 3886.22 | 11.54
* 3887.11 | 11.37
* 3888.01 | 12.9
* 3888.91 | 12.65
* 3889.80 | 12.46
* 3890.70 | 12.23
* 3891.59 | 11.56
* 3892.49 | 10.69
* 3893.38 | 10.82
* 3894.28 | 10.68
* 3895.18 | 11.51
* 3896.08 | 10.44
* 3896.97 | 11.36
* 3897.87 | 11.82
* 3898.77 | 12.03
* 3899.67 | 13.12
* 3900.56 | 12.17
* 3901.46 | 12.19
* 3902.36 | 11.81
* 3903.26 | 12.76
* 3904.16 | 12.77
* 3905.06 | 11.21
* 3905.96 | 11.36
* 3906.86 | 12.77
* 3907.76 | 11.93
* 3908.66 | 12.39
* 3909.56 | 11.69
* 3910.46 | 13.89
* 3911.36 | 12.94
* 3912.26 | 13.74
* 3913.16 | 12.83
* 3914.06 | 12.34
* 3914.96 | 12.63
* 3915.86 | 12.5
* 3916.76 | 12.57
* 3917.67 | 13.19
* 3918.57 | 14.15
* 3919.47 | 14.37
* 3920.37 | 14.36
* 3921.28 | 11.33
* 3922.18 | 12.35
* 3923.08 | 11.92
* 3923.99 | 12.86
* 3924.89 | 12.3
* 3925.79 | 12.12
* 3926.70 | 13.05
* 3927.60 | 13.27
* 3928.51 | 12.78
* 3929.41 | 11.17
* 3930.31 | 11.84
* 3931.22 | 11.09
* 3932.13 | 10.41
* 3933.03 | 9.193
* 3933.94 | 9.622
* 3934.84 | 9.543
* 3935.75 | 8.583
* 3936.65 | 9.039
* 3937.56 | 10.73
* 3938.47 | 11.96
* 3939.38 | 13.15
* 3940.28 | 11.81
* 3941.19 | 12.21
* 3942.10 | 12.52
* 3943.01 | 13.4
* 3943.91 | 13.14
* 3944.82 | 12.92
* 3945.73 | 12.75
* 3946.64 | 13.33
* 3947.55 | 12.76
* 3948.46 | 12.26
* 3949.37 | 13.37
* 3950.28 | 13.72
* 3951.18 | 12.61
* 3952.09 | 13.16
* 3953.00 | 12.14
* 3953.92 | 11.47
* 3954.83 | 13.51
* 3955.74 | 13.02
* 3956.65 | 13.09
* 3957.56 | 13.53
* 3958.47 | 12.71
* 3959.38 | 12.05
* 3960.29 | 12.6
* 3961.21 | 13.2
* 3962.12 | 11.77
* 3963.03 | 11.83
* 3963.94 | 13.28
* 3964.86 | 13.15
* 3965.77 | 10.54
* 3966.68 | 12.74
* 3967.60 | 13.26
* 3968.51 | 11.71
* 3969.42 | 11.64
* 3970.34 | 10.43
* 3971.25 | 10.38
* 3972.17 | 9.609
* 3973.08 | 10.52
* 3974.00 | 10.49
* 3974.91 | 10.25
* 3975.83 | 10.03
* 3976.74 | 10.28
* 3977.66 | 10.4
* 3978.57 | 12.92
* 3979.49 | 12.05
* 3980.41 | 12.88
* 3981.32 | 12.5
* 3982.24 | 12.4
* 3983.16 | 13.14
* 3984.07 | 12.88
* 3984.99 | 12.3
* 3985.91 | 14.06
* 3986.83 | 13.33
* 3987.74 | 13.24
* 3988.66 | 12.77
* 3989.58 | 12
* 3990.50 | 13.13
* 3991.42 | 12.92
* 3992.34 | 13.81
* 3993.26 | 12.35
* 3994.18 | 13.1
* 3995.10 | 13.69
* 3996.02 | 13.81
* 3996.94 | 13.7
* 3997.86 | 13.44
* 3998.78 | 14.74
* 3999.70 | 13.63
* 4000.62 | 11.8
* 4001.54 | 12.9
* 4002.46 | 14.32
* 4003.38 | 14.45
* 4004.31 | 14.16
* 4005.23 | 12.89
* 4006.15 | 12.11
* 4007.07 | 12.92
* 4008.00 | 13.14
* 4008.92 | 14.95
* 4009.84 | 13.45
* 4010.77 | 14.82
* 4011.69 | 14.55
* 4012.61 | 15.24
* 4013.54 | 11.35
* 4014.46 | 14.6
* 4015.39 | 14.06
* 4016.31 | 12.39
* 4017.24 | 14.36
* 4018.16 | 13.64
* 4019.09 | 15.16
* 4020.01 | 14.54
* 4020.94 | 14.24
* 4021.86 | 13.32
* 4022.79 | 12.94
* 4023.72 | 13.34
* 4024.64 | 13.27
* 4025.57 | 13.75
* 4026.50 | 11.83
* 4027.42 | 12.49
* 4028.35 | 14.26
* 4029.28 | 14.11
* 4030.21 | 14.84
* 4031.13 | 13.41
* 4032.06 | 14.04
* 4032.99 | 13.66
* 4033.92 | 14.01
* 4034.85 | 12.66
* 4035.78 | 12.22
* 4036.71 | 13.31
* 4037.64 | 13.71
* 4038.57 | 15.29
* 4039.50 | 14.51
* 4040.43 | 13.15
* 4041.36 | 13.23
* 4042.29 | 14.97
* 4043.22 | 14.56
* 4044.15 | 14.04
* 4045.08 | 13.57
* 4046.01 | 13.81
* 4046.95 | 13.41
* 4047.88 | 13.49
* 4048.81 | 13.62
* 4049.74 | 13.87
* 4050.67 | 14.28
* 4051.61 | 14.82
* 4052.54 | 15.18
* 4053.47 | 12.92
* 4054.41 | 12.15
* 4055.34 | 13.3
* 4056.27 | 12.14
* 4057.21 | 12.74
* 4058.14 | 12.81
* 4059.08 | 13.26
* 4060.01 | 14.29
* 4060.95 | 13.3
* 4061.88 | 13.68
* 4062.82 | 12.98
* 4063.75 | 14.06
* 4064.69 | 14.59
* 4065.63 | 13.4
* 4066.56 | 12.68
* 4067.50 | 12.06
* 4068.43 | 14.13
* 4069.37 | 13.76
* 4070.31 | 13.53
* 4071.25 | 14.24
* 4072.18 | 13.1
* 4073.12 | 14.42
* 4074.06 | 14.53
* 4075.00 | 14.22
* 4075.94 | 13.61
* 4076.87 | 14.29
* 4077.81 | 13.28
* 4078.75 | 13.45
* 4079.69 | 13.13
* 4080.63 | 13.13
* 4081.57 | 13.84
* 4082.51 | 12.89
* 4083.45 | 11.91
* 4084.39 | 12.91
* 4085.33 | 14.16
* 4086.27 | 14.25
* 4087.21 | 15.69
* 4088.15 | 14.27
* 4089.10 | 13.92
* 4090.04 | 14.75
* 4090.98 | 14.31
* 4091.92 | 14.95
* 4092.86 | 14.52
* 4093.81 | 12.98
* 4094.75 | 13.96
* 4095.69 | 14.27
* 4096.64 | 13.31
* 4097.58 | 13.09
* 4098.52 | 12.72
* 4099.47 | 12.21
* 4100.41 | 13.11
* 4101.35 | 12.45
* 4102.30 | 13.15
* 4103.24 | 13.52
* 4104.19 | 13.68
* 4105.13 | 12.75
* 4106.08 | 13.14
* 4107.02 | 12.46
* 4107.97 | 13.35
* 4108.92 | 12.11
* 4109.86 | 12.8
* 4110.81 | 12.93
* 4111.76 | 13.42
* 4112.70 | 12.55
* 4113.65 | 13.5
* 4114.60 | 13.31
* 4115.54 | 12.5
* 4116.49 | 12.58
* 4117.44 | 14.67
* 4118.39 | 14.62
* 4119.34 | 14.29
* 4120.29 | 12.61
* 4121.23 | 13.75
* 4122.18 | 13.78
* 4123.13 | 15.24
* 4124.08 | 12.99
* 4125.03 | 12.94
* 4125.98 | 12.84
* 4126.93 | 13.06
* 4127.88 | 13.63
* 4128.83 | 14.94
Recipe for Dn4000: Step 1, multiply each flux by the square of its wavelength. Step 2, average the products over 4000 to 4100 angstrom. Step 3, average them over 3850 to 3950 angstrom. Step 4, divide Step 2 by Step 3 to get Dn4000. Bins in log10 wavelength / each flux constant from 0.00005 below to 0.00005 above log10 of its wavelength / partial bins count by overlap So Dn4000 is 1.2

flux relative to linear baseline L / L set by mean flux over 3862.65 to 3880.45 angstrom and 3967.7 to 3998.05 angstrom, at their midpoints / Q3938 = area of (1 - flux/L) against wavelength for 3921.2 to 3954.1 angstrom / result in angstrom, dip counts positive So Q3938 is 3.0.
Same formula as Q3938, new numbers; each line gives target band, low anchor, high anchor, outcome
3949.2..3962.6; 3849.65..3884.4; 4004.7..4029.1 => 0.9 angstrom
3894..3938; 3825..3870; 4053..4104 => 3.2 angstrom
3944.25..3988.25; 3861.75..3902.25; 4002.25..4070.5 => 3.8 angstrom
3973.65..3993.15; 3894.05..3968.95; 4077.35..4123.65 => 0.5 angstrom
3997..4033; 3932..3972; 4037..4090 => -1.9 angstrom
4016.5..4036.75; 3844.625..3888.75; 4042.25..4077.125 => 0.0 angstrom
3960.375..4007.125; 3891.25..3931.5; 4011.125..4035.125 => 2.6 angstrom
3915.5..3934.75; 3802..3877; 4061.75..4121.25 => 1.1 angstrom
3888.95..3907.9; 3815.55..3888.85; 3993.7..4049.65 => 1.7 angstrom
